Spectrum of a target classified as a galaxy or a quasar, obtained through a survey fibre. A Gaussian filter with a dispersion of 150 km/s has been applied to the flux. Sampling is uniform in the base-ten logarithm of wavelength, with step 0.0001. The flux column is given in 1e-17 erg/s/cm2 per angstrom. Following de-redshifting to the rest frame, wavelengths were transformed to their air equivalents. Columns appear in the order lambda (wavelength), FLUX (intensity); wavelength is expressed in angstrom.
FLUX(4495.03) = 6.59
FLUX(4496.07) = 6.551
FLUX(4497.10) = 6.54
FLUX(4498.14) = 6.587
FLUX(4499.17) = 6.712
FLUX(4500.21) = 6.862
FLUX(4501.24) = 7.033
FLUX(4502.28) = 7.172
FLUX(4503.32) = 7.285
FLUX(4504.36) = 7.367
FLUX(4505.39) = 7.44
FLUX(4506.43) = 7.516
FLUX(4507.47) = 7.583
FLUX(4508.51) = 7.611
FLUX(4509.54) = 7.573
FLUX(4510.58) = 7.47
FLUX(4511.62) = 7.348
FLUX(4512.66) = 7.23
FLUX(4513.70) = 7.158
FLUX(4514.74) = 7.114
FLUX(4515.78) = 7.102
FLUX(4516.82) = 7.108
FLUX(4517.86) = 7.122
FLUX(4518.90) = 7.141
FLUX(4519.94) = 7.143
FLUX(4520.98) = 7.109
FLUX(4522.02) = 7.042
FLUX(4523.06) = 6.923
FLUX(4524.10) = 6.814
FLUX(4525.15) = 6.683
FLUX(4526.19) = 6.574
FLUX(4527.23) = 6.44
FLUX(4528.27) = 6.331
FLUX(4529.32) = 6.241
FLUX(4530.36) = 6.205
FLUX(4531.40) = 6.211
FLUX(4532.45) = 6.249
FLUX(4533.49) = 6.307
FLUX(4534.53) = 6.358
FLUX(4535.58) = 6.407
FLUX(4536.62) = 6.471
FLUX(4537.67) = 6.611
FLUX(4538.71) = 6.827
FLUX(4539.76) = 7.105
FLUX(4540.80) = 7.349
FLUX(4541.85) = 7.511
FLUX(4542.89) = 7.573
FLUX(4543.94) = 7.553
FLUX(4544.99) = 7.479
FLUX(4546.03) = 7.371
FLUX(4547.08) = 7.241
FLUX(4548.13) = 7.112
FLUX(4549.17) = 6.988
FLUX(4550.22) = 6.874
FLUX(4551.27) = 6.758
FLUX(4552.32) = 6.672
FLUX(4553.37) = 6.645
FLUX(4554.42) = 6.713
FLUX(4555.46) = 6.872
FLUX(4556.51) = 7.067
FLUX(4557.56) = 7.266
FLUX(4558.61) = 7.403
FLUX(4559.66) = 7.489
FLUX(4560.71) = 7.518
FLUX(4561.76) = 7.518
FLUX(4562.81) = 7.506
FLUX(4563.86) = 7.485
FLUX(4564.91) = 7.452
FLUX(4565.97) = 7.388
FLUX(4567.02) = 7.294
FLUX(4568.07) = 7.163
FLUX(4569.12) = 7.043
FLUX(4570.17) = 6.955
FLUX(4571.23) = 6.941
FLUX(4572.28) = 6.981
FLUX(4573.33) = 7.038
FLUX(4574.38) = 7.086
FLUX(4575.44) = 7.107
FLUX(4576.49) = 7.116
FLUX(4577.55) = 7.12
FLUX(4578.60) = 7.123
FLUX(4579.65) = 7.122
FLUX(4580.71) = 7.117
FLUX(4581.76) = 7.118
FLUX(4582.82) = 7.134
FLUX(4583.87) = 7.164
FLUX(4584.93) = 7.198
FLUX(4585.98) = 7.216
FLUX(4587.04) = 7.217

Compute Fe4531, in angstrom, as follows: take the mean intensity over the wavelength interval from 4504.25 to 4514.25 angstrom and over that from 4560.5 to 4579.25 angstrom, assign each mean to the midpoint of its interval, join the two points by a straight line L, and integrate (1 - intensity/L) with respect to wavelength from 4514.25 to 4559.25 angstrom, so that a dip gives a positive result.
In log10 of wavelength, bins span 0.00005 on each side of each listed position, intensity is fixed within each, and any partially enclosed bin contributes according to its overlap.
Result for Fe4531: 2.7 angstrom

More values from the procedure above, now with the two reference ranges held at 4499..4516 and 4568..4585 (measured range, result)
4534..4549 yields 0.2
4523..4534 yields 1.2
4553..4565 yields -0.2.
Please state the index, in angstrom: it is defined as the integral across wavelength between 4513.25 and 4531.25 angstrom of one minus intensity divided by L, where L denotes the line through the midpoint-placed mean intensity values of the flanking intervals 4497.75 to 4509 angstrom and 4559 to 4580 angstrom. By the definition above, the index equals 1.0 angstrom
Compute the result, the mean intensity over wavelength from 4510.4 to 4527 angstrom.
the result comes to 7.05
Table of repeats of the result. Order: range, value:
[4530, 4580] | 7.04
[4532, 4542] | 6.7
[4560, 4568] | 7.43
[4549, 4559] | 6.92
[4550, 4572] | 7.14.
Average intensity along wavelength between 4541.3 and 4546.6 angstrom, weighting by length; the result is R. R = 7.49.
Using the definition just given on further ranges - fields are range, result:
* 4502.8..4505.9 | 7.37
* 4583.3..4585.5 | 7.2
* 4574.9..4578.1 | 7.1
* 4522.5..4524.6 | 6.88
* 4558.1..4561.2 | 7.47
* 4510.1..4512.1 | 7.4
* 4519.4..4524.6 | 7.01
